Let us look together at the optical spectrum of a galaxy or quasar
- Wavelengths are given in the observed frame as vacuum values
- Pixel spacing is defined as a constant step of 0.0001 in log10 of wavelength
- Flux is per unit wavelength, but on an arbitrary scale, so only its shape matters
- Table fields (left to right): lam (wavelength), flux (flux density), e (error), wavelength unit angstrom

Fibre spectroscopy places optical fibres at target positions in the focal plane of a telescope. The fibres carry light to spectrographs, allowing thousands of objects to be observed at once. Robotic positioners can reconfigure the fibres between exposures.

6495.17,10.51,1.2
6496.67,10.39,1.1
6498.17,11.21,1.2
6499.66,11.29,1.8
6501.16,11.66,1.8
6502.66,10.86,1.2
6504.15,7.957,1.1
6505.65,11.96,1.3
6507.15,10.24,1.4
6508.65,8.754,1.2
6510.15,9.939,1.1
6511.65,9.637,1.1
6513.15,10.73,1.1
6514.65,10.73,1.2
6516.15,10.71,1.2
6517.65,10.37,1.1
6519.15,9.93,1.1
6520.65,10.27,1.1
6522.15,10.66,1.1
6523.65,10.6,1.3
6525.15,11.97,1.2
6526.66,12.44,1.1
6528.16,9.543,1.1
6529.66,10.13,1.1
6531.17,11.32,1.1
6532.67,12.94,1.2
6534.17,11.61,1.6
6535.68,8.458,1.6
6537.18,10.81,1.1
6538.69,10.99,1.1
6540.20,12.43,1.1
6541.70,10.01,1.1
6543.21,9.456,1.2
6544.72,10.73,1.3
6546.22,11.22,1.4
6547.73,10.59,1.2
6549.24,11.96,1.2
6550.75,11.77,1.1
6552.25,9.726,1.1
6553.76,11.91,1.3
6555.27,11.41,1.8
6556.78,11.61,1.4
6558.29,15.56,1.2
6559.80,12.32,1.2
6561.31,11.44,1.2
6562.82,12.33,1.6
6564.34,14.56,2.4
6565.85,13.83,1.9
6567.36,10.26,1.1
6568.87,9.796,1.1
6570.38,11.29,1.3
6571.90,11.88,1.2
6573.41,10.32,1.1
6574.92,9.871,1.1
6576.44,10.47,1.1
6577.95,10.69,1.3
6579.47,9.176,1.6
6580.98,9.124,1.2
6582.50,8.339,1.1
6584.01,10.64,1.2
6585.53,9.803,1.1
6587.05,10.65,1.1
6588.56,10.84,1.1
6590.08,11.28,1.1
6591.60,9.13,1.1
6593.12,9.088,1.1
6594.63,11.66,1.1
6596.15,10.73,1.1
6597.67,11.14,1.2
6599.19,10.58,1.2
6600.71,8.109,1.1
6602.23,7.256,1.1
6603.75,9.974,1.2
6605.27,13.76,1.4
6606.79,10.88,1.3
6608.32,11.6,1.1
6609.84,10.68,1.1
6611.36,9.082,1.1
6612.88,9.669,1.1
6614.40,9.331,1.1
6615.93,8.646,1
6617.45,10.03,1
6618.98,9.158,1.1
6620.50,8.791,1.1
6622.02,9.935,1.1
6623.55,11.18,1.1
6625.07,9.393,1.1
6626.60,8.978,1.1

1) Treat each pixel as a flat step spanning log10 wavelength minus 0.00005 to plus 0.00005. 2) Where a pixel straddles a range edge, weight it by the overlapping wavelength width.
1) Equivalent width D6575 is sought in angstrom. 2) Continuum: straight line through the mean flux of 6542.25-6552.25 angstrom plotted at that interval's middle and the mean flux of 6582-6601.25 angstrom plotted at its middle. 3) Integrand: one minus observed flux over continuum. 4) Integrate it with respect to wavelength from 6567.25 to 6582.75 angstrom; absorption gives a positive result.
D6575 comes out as 0.4 angstrom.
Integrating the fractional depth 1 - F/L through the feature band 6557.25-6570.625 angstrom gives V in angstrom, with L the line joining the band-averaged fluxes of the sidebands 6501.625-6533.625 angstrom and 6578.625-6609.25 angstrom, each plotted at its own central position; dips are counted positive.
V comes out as -2.66 angstrom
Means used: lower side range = 10.6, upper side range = 10.2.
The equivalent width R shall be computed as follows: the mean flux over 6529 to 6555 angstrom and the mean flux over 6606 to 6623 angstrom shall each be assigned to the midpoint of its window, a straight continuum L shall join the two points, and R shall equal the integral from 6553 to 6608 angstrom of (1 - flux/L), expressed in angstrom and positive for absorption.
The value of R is -2.76 angstrom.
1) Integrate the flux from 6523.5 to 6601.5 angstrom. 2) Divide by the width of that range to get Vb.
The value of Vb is 10.9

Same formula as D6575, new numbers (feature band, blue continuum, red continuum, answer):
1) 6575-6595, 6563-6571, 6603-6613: 2.5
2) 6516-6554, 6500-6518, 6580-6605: -2.4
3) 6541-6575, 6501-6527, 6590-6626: -4.2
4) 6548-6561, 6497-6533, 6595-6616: -1.9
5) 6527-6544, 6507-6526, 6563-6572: 0.3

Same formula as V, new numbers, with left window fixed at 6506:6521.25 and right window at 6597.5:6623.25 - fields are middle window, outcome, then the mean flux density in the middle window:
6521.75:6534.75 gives -1.4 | 11.3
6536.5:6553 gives -1.3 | 10.9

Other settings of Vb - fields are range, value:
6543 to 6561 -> 11.6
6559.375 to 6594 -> 10.7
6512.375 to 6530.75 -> 10.7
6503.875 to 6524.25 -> 10.2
